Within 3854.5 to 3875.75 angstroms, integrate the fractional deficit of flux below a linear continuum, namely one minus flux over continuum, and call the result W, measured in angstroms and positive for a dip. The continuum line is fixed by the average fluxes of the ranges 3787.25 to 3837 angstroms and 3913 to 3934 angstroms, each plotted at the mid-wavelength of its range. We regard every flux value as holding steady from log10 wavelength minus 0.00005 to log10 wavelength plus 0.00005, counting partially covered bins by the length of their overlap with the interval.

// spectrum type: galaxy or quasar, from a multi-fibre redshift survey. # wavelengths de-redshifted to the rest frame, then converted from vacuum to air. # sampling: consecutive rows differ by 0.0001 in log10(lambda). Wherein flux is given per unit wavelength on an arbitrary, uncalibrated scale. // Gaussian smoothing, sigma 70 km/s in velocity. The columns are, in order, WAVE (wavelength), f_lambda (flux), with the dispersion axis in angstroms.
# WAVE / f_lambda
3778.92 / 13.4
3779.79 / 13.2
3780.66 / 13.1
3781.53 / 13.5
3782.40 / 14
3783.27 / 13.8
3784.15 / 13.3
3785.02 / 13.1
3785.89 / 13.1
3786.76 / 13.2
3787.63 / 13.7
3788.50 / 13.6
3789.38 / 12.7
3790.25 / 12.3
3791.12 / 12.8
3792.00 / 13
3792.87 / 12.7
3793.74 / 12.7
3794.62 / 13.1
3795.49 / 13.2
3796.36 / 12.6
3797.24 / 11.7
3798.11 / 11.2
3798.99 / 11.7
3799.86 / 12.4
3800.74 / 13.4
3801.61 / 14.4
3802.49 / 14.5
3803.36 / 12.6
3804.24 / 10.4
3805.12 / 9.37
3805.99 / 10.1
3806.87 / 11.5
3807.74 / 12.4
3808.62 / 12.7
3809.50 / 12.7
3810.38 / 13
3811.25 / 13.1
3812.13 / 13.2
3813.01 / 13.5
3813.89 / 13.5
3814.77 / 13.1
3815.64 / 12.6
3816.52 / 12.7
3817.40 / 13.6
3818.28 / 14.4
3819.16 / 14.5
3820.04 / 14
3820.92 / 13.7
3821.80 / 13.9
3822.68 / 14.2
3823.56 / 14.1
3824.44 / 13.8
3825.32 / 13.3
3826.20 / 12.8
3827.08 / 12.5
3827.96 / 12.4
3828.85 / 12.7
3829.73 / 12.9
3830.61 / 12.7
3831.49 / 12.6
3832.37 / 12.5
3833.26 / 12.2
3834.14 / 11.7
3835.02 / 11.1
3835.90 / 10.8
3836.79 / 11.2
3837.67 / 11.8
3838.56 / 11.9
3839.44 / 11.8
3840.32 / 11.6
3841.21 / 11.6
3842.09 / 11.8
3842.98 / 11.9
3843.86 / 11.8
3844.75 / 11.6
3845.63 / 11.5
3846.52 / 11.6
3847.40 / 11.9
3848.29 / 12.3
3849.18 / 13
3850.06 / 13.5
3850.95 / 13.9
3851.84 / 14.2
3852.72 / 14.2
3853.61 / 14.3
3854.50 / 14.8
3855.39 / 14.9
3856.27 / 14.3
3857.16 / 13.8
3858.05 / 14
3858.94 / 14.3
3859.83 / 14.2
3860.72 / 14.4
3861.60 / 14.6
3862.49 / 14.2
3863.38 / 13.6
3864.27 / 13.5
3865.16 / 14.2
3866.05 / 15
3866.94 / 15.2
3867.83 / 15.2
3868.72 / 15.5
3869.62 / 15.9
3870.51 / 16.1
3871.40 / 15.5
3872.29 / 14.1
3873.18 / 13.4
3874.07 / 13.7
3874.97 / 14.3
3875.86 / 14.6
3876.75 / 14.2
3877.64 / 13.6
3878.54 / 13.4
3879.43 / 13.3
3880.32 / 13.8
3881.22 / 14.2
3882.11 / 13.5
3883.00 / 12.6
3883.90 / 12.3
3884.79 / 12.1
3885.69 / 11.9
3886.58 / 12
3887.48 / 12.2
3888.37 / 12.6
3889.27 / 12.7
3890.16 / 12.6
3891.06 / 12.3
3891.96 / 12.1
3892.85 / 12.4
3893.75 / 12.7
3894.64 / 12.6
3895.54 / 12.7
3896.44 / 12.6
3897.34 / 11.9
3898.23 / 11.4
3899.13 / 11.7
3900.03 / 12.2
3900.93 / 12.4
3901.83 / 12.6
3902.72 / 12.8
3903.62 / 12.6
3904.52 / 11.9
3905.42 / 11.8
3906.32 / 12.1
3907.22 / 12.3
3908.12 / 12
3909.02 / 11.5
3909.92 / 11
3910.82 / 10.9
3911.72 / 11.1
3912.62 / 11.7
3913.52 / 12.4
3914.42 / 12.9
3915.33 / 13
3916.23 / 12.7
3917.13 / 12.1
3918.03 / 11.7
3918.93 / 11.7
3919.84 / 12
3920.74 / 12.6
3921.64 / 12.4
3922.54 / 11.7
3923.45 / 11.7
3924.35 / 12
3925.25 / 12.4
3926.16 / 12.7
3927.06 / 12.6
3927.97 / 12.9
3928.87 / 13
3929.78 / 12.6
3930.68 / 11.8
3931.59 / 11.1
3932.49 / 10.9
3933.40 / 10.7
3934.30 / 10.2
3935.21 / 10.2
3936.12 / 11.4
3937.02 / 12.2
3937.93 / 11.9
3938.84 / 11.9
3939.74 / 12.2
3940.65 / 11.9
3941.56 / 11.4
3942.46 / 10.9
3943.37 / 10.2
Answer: -3.5 angstroms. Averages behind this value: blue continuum 12.7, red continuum 12.1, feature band 14.5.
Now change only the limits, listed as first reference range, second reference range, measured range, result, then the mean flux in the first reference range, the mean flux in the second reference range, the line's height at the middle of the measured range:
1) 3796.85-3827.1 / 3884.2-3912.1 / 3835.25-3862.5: -0.8 angstroms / 12.9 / 12.1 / 12.6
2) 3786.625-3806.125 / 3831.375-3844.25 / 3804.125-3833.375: -1.9 angstroms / 12.5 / 11.7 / 12.1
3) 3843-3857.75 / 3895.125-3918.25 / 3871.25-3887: -1.0 angstroms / 13.2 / 12.1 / 12.6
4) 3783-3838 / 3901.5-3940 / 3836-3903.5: -4.7 angstroms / 12.8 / 11.9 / 12.3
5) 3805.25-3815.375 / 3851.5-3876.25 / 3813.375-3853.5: 1.9 angstroms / 12.5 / 14.5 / 13.4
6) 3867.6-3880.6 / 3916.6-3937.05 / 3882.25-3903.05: 1.8 angstroms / 14.4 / 11.9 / 13.5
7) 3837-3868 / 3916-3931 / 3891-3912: 0.9 angstroms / 13.3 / 12.3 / 12.6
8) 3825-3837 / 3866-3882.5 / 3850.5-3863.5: -0.7 angstroms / 12.2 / 14.4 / 13.6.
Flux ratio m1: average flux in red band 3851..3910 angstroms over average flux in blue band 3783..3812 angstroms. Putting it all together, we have 1.1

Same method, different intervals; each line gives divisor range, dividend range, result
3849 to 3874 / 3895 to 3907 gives 0.85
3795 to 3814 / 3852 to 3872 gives 1.18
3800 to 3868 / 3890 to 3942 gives 0.92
